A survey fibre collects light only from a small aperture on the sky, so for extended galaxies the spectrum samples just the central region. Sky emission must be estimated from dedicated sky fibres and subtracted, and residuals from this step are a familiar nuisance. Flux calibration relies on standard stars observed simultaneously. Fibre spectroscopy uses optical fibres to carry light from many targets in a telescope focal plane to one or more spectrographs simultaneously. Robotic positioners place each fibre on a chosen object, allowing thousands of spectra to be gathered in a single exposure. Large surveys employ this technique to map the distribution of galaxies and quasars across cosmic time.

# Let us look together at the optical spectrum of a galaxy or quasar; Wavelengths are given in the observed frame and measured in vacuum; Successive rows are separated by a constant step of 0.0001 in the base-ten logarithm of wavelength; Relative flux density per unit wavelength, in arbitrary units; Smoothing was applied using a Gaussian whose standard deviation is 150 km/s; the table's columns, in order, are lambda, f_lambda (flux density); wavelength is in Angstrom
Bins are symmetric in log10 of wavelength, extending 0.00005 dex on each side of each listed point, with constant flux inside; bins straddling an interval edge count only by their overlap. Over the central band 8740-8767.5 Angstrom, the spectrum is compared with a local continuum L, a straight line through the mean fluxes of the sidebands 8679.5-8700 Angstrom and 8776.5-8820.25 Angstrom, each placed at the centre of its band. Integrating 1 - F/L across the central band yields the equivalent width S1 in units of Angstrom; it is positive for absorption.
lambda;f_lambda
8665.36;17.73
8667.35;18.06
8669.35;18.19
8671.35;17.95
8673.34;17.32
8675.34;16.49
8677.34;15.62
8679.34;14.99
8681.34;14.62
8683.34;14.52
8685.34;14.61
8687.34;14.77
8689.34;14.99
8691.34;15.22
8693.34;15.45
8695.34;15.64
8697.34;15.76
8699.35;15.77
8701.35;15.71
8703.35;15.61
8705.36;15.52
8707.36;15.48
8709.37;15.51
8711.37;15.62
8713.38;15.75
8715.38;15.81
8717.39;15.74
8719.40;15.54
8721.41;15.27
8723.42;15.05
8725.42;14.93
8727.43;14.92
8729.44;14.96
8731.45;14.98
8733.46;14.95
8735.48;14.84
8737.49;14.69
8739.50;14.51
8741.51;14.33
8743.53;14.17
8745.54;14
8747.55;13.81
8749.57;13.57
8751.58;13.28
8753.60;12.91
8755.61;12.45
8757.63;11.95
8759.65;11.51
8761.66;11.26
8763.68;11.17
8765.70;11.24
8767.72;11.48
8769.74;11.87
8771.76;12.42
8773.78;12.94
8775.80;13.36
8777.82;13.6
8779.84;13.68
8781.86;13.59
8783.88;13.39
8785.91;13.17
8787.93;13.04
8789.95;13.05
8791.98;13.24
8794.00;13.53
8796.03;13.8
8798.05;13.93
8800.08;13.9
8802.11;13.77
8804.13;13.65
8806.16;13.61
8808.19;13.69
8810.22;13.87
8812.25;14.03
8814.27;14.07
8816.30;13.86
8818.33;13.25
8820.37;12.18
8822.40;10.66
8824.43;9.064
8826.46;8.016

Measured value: 2.9 Angstrom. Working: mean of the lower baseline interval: 15.1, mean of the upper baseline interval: 13.6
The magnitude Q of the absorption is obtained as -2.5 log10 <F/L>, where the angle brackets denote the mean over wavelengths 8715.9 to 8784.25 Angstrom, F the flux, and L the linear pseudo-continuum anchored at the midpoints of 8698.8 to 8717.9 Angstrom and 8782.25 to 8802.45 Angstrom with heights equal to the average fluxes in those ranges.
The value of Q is 0.08 mag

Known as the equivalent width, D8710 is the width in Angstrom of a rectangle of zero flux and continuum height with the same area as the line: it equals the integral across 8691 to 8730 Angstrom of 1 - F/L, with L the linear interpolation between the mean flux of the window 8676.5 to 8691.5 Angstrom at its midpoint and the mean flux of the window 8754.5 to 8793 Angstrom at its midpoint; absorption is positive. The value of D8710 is -3.5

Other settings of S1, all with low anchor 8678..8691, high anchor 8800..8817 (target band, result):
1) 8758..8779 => 3.0 Angstrom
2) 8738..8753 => 0.4 Angstrom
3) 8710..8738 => -1.4 Angstrom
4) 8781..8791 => 0.5 Angstrom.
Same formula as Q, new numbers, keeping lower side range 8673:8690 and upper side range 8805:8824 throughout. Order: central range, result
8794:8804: -0.03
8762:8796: 0.07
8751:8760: 0.13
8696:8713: -0.05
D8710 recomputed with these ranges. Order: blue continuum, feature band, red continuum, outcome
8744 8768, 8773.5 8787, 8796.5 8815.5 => -0.30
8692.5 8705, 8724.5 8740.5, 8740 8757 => -0.69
